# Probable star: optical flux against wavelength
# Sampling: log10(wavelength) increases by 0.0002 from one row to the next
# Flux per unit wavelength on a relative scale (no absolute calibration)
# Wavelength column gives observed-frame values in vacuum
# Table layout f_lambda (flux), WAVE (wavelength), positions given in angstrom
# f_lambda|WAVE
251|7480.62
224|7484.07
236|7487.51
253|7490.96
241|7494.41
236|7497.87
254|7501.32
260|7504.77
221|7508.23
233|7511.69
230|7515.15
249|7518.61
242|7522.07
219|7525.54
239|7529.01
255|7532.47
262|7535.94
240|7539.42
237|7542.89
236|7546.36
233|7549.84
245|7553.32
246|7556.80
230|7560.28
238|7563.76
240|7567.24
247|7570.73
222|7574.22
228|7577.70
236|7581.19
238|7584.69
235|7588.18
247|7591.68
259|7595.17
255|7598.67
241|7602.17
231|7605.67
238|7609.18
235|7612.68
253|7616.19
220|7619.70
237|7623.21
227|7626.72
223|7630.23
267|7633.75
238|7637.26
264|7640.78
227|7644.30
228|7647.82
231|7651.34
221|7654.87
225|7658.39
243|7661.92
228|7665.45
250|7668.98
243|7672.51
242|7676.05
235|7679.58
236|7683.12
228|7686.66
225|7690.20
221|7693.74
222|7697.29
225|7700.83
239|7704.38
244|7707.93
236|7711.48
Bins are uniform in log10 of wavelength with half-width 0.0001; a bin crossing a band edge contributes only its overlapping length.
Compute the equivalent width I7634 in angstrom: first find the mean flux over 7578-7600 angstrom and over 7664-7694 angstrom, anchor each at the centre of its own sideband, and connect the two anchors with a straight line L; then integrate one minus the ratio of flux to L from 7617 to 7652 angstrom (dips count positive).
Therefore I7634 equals 0.4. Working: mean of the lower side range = 244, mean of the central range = 237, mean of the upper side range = 235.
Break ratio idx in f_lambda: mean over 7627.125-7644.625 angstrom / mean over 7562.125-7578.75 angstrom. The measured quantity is 1.0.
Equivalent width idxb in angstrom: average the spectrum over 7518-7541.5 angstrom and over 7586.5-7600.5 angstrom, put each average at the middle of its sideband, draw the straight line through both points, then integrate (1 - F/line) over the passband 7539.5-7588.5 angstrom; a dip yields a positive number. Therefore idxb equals 1.9 angstrom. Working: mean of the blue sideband 243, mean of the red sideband 249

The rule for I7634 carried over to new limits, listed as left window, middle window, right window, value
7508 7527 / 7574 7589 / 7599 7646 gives 0.3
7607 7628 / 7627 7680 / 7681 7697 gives -1.5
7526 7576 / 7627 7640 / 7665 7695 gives -0.3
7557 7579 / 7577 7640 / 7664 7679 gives -0.7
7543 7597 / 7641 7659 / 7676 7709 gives 0.3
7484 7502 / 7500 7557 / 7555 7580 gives -0.5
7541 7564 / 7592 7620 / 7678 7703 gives -1.1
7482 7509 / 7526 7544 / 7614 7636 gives -0.3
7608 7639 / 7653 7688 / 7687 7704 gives -0.9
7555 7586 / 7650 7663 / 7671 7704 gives 0.2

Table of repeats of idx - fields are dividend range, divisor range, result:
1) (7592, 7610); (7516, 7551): 1.02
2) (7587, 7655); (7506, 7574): 1.00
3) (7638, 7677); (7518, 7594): 0.99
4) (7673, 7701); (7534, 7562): 0.95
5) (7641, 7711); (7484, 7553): 0.97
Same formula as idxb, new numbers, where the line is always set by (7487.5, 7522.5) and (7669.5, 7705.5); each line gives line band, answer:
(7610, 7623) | 0.0 angstrom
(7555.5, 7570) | 0.0 angstrom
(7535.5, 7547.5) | -0.1 angstrom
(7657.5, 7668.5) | -0.1 angstrom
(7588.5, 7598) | -0.5 angstrom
